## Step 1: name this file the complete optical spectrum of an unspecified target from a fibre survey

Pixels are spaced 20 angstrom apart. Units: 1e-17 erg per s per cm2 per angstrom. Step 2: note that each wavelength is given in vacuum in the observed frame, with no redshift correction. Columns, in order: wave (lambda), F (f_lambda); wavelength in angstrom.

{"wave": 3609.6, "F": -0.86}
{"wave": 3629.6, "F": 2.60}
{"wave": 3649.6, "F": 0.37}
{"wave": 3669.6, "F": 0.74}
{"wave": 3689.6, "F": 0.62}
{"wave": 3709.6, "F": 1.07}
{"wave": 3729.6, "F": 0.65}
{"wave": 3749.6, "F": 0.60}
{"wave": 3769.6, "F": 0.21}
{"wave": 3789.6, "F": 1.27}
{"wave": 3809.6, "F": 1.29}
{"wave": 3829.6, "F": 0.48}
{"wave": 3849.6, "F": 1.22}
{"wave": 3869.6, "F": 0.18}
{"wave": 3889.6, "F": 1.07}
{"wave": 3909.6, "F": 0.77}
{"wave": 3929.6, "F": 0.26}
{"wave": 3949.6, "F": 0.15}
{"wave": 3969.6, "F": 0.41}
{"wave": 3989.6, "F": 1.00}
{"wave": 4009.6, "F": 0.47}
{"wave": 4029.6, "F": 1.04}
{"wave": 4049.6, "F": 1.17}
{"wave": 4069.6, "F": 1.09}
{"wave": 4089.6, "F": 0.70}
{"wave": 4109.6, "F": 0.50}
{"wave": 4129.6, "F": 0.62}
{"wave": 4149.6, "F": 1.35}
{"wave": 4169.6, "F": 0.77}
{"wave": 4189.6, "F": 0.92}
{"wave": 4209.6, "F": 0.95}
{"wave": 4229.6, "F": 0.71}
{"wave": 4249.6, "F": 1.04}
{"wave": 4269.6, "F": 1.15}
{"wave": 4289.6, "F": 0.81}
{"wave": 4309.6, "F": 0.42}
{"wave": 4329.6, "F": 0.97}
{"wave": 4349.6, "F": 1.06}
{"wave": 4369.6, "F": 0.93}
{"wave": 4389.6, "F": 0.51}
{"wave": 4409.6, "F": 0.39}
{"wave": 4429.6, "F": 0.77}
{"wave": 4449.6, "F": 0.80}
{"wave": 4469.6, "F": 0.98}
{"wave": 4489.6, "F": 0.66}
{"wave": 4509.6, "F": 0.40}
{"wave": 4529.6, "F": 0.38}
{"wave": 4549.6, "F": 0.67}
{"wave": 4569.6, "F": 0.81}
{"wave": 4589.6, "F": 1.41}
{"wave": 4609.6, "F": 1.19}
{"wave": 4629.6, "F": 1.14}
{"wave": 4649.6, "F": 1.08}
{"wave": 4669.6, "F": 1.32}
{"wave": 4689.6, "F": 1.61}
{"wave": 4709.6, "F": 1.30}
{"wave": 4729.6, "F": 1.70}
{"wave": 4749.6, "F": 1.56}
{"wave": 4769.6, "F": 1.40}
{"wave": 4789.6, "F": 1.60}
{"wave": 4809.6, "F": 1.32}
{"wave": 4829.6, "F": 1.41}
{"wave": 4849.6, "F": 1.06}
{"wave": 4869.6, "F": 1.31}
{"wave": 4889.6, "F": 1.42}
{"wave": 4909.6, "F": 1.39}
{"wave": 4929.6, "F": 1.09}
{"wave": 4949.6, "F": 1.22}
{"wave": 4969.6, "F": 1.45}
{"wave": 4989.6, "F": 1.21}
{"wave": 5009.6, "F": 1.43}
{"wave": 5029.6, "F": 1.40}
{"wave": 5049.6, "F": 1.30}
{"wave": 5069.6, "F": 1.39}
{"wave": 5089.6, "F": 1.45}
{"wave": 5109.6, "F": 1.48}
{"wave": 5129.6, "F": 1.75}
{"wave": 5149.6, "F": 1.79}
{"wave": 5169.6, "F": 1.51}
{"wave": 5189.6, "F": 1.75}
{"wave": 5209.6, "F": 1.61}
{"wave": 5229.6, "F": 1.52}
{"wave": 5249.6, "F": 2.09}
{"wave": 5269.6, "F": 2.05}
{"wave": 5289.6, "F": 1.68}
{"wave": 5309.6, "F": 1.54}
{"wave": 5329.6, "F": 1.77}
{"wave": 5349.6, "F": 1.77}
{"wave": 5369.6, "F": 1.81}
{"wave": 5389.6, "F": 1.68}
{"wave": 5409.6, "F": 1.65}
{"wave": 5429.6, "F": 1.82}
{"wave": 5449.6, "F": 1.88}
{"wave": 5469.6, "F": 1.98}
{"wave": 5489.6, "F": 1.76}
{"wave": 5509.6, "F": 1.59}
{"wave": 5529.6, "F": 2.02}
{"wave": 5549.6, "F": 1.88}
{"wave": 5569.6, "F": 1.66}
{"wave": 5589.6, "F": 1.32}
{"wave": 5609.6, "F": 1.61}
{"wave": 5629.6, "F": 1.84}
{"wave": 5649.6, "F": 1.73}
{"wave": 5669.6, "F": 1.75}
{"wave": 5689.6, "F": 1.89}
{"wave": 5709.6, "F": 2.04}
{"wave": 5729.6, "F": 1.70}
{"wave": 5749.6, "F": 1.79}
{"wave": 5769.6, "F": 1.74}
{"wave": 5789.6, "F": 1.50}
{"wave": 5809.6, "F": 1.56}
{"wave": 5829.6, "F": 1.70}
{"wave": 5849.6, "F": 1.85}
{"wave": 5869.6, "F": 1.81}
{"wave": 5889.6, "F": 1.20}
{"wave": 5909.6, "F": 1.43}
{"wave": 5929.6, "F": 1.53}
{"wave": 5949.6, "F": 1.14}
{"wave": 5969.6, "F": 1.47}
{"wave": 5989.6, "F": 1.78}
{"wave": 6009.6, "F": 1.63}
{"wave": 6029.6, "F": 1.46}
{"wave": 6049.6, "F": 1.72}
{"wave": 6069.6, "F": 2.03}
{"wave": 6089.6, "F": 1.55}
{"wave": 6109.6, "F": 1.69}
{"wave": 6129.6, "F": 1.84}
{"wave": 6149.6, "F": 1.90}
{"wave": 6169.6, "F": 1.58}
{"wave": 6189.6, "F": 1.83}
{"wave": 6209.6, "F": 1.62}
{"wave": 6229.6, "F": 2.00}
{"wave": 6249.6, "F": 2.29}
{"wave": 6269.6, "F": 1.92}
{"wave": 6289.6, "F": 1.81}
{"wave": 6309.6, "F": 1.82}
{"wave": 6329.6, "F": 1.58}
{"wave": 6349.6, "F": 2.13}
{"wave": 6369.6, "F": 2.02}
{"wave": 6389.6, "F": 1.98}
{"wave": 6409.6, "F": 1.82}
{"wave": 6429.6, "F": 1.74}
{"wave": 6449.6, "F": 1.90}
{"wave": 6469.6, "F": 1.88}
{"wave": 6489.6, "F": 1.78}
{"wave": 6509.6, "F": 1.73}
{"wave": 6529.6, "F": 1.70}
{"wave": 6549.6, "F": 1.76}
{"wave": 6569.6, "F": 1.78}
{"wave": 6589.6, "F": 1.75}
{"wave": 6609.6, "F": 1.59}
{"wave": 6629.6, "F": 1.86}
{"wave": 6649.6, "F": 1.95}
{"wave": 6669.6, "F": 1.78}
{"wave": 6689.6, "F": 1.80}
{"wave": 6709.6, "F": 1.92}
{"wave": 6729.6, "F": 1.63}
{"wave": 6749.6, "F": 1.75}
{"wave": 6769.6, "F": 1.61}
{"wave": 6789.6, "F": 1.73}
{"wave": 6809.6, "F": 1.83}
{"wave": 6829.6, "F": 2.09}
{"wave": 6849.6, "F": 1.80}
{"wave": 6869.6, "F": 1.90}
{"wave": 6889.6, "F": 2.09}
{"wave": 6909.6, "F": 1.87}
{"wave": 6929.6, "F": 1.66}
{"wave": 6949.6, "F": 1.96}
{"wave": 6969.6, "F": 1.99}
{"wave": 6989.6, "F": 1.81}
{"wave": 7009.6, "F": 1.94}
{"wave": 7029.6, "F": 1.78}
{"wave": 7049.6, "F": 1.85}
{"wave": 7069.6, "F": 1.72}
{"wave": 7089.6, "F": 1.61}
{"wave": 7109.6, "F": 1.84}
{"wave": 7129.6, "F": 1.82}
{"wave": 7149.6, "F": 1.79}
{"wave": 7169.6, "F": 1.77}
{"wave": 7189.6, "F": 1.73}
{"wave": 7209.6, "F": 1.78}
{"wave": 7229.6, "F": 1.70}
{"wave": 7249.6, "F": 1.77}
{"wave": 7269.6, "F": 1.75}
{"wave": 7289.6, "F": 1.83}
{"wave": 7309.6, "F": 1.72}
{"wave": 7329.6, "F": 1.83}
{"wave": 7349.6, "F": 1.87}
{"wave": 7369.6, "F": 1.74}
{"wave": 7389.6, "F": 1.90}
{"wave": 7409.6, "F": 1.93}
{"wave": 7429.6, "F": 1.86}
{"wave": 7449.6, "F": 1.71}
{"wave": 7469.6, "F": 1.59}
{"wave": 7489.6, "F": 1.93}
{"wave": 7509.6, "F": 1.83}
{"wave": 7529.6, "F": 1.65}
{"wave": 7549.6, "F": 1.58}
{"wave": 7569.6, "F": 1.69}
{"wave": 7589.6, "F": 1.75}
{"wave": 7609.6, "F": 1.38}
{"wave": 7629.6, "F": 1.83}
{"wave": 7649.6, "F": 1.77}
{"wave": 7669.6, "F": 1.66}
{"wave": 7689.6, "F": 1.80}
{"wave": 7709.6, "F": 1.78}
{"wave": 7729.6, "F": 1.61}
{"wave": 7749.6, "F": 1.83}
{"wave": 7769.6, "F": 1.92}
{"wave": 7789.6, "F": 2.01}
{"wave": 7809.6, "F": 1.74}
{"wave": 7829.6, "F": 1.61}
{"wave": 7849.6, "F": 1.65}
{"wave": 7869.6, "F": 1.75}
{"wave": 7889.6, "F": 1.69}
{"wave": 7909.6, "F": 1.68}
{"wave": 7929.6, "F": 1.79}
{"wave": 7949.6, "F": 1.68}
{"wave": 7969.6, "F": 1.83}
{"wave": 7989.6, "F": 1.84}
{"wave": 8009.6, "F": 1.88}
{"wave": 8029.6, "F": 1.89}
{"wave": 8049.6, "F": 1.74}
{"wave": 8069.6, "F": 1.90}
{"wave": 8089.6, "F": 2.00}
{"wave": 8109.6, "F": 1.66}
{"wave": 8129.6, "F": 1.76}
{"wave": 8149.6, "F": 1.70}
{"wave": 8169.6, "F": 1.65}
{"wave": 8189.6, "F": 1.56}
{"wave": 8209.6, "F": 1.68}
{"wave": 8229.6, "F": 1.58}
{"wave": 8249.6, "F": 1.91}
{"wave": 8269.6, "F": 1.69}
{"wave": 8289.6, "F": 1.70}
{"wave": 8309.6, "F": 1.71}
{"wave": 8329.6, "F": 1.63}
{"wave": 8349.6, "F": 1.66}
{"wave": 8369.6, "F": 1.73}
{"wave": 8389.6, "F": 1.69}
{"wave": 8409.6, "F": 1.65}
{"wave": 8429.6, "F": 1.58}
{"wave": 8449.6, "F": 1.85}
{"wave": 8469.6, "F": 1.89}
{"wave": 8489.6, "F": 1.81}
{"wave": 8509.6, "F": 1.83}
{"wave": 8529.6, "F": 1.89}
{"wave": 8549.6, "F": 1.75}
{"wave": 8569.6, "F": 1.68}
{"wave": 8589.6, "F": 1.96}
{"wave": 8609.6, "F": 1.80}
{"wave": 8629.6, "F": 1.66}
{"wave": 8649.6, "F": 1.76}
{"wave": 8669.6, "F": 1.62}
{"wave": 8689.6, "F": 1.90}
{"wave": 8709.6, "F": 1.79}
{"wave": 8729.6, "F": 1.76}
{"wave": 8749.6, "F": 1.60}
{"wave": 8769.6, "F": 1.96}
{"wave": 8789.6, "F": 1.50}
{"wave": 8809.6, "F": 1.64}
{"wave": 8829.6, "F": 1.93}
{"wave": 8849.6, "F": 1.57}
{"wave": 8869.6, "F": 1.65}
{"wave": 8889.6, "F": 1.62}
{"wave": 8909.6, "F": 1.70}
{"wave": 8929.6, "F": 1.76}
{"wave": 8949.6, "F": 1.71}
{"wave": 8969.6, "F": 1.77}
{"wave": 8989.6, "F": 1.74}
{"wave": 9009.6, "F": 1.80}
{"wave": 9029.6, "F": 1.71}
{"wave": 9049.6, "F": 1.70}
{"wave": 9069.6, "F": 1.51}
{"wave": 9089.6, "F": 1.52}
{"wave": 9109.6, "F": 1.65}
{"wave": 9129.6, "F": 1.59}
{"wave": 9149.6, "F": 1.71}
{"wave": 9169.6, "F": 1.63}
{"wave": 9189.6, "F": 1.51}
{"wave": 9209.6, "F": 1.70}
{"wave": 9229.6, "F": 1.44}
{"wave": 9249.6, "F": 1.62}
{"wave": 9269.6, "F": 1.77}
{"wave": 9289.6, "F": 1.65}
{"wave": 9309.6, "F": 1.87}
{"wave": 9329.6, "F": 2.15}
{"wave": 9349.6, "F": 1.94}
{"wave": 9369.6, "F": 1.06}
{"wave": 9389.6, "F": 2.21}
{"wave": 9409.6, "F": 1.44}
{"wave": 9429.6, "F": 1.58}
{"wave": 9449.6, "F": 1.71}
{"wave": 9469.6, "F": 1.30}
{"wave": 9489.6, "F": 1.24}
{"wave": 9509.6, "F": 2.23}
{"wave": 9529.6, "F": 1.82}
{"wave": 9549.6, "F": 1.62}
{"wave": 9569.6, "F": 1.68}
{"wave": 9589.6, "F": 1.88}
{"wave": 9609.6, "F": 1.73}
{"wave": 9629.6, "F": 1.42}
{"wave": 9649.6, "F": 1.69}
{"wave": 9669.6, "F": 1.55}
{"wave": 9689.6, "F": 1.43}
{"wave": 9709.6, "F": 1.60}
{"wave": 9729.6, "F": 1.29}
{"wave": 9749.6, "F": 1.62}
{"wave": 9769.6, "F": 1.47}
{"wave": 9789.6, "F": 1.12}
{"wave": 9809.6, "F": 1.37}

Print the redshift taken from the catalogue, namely 0.15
